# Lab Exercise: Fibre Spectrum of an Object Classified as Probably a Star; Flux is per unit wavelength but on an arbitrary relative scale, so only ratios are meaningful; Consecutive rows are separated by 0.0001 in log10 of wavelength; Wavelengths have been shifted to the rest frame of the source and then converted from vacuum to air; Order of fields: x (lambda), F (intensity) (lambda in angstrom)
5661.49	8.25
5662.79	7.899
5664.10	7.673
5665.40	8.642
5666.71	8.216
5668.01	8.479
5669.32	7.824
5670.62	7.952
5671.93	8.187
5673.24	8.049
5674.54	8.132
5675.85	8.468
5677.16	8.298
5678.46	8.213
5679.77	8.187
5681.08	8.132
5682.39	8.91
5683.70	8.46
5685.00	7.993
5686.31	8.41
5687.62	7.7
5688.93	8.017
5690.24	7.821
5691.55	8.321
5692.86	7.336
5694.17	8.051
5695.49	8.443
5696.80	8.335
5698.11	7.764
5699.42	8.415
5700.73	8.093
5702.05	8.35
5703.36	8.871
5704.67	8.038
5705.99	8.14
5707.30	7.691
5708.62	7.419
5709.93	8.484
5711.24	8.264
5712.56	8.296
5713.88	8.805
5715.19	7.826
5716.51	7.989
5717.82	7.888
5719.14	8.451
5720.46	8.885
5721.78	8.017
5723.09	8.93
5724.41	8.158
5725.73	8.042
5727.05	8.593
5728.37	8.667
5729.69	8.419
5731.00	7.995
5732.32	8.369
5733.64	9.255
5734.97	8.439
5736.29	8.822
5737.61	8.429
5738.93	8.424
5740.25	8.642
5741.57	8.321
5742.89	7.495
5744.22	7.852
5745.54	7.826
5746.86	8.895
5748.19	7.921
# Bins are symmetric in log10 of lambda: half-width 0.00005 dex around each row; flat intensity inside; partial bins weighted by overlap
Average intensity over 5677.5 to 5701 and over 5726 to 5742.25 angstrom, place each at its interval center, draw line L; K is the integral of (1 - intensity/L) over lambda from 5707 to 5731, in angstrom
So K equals 0.4 angstrom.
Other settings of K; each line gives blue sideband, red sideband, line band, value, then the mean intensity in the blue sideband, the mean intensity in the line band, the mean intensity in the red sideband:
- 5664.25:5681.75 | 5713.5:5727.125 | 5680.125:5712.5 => 0.41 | 8.2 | 8.15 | 8.31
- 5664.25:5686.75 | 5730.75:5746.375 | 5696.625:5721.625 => 0.28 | 8.26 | 8.2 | 8.34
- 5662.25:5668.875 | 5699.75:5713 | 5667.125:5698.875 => 0.08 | 8.17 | 8.15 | 8.17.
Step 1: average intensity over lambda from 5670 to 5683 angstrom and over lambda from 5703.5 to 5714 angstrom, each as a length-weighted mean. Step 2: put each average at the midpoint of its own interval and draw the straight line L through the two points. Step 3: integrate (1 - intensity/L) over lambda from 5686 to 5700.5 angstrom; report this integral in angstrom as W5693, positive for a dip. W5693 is 0.3 angstrom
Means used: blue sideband 8.25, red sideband 8.14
